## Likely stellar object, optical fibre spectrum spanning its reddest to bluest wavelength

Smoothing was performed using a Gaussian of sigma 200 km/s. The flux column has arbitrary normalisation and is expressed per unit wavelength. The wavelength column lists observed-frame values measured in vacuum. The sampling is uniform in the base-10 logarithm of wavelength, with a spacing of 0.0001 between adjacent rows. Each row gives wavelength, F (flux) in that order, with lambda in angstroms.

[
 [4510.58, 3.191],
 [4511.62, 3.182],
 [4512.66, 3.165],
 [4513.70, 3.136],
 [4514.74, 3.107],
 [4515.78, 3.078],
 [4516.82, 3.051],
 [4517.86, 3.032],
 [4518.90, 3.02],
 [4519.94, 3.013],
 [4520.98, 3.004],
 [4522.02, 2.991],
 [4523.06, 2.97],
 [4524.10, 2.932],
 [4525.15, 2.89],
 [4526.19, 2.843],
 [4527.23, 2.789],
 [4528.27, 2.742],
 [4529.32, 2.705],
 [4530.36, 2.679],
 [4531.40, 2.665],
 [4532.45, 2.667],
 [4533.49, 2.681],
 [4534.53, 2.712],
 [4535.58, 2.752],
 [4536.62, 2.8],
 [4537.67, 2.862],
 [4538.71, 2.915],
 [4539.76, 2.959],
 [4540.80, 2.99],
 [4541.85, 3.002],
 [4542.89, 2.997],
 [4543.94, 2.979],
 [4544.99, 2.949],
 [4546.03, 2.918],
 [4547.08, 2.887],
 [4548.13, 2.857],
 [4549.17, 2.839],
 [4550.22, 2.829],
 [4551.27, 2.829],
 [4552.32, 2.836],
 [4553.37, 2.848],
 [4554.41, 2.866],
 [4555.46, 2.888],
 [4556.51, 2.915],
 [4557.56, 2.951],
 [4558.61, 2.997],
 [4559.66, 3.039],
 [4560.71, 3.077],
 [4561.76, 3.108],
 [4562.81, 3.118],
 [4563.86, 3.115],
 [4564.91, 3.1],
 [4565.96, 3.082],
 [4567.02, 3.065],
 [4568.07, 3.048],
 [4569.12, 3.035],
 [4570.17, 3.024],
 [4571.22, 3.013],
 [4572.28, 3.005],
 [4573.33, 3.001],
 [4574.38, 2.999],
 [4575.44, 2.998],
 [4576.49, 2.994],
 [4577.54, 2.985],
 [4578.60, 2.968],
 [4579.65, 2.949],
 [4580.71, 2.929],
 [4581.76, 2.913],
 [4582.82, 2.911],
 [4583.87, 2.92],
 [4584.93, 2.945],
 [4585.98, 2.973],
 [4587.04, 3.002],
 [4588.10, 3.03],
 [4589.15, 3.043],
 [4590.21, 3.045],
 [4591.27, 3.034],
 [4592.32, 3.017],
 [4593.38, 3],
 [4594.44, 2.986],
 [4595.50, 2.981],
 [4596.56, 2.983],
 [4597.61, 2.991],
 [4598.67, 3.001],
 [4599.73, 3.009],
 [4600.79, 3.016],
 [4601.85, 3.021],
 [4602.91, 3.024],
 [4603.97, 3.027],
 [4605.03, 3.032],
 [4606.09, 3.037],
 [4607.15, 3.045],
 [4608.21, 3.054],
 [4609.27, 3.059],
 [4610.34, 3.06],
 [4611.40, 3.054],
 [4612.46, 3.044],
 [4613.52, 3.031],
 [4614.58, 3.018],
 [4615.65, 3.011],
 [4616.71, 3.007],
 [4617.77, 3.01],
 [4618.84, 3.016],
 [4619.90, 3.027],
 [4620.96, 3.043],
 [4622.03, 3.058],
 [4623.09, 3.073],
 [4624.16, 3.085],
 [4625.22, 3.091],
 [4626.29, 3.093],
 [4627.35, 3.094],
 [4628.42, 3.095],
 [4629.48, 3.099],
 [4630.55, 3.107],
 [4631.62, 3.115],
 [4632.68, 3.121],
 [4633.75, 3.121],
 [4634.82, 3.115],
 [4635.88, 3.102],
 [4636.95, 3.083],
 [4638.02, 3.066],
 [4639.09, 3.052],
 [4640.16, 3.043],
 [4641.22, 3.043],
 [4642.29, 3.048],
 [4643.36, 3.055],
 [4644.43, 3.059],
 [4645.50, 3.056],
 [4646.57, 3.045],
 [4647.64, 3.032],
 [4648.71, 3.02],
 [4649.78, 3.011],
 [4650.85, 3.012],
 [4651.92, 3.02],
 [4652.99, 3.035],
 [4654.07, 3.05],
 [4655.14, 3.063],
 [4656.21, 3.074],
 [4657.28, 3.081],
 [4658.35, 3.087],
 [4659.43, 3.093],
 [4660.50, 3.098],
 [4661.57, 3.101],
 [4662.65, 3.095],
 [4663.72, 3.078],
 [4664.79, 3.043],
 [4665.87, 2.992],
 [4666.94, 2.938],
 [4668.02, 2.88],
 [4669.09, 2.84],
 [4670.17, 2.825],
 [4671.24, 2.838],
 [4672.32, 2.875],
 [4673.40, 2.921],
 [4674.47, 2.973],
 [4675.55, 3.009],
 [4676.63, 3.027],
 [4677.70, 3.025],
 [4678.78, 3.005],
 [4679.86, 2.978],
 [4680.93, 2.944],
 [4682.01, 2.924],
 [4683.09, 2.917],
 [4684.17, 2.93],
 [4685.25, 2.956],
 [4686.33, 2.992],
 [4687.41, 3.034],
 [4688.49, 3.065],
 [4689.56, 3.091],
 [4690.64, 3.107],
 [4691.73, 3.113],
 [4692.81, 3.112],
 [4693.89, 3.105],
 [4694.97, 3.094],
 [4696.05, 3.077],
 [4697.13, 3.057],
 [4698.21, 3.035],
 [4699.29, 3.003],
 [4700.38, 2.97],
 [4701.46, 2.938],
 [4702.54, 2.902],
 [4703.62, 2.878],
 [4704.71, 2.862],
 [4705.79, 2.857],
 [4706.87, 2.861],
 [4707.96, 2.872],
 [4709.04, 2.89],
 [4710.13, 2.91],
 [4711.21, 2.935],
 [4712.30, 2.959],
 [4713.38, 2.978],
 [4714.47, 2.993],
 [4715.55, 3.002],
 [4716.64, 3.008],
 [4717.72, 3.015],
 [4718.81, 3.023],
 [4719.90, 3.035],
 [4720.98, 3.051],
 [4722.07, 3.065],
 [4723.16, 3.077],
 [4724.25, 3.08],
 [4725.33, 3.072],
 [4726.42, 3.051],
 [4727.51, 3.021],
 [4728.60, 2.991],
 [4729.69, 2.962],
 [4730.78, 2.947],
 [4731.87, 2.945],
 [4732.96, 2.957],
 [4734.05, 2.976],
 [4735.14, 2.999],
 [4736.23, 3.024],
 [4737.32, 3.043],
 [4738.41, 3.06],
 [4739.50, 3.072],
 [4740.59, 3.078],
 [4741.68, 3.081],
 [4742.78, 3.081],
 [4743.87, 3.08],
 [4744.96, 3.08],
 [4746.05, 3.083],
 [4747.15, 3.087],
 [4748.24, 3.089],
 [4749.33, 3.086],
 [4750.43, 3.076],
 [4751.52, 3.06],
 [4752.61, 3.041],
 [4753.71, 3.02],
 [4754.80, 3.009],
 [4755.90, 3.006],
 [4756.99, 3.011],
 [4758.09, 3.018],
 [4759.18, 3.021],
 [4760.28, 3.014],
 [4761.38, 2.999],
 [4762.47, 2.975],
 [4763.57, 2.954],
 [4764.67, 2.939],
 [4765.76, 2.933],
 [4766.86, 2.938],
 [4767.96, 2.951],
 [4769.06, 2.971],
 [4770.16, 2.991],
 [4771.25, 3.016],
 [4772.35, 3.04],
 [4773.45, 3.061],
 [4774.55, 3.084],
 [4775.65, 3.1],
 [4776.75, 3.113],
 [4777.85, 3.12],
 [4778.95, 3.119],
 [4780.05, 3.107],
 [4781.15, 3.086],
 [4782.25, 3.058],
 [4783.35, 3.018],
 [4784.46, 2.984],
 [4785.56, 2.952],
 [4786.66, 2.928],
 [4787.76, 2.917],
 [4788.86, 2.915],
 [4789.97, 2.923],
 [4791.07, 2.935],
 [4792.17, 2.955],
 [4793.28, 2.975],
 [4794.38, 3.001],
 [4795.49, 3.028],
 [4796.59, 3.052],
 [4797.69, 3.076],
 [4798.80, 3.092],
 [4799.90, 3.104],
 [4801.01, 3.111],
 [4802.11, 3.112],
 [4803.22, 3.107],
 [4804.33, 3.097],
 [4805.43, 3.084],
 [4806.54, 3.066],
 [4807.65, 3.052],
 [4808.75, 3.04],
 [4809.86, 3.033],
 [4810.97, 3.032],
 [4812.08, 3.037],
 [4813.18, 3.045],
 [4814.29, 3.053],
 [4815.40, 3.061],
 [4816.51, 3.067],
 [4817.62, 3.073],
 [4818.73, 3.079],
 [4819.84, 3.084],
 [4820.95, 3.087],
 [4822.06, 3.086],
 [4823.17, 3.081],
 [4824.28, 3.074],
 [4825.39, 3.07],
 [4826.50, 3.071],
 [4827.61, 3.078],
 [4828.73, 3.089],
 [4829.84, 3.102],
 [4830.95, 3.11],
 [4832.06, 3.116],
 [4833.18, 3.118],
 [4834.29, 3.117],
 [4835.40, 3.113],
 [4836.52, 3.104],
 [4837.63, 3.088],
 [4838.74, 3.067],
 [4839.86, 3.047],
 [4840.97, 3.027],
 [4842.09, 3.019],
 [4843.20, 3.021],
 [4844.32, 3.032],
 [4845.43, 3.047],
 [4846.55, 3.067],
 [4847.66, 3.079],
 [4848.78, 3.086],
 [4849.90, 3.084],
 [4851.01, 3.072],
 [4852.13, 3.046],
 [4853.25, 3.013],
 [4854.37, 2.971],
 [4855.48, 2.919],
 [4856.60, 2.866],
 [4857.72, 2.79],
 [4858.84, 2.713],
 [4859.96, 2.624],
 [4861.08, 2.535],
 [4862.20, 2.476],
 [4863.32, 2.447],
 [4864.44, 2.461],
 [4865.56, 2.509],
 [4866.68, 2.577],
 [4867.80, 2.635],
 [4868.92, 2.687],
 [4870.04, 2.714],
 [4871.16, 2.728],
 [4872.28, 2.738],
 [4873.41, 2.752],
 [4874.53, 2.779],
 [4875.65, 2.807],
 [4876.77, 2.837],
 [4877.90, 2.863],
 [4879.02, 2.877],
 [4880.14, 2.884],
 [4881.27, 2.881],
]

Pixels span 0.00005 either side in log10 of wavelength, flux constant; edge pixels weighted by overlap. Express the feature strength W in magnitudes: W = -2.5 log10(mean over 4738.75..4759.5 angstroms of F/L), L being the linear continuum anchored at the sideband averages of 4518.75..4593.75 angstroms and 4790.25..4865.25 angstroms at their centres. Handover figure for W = -0.026 mag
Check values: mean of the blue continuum 2.94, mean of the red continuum 3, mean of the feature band 3.06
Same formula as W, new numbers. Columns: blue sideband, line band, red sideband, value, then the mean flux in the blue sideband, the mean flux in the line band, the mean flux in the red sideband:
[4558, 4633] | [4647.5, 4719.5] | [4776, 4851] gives 0.02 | 3.03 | 2.99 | 3.06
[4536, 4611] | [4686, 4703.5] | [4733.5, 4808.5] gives -0.01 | 2.98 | 3.04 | 3.03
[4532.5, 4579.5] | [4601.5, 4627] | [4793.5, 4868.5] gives -0.03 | 2.95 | 3.04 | 2.99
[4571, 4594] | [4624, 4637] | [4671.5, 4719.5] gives -0.04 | 2.98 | 3.1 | 2.98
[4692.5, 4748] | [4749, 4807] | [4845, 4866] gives -0.03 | 3.01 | 3.03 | 2.83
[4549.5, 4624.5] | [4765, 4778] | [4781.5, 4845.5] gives 0.01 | 3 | 3.02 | 3.05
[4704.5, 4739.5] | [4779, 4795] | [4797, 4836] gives 0.02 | 2.99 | 2.99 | 3.08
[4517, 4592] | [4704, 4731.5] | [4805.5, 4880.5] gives -0.01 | 2.94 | 2.98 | 2.94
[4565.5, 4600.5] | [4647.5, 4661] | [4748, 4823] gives -0.02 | 3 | 3.05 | 3.03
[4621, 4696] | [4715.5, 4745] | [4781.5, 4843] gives 0.00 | 3.04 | 3.03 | 3.05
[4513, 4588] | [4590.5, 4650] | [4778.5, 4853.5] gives -0.03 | 2.94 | 3.05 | 3.05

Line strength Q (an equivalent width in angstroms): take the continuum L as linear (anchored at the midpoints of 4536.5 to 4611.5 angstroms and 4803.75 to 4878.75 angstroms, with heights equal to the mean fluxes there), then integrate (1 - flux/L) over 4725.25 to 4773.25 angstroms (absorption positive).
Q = -0.96 angstroms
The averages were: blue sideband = 2.98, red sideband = 2.95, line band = 3.02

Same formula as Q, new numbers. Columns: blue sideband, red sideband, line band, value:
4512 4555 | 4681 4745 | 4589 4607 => -0.48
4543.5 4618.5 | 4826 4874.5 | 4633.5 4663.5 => -0.94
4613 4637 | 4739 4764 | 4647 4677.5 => 0.58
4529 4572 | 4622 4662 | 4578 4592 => 0.01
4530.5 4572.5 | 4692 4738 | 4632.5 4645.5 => -0.49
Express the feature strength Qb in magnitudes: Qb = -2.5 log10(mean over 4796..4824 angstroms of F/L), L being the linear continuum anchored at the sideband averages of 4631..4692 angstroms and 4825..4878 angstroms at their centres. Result -0.05 mag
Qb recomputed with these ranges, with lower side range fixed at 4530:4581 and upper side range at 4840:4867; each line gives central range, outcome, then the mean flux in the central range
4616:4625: -0.05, 3.04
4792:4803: -0.07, 3.05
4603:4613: -0.05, 3.05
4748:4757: -0.06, 3.05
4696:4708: -0.02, 2.94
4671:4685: -0.02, 2.95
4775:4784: -0.08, 3.09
